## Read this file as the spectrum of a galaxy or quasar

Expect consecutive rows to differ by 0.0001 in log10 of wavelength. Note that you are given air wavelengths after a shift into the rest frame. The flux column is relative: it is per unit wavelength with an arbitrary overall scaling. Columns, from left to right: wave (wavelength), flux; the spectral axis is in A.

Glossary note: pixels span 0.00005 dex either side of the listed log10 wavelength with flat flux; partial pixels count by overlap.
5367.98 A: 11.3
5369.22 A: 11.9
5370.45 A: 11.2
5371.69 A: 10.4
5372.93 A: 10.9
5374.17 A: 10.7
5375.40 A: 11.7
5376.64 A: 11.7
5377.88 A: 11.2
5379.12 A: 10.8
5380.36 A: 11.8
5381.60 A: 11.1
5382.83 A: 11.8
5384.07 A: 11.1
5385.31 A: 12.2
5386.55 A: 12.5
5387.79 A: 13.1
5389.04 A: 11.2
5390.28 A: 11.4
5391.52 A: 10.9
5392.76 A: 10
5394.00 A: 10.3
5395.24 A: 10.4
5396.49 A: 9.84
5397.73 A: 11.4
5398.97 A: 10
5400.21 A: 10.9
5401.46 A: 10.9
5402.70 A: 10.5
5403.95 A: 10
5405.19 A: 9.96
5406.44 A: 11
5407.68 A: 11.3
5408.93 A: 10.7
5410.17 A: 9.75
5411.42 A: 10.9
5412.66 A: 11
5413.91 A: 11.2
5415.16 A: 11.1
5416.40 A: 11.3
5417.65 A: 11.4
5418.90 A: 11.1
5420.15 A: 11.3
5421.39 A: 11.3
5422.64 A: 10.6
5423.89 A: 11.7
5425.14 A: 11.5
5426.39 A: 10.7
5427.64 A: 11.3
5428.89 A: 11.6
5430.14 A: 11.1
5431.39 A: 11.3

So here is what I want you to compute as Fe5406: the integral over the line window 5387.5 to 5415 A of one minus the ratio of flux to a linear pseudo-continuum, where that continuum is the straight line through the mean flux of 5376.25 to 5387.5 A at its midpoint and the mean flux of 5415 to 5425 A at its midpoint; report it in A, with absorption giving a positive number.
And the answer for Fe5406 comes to 1.68 A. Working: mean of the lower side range 11.6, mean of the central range 10.7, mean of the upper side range 11.2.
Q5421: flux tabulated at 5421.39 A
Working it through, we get 11.3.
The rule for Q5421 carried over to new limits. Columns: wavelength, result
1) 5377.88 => 11.2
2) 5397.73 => 11.4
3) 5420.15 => 11.3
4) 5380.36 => 11.8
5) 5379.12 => 10.8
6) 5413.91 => 11.2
